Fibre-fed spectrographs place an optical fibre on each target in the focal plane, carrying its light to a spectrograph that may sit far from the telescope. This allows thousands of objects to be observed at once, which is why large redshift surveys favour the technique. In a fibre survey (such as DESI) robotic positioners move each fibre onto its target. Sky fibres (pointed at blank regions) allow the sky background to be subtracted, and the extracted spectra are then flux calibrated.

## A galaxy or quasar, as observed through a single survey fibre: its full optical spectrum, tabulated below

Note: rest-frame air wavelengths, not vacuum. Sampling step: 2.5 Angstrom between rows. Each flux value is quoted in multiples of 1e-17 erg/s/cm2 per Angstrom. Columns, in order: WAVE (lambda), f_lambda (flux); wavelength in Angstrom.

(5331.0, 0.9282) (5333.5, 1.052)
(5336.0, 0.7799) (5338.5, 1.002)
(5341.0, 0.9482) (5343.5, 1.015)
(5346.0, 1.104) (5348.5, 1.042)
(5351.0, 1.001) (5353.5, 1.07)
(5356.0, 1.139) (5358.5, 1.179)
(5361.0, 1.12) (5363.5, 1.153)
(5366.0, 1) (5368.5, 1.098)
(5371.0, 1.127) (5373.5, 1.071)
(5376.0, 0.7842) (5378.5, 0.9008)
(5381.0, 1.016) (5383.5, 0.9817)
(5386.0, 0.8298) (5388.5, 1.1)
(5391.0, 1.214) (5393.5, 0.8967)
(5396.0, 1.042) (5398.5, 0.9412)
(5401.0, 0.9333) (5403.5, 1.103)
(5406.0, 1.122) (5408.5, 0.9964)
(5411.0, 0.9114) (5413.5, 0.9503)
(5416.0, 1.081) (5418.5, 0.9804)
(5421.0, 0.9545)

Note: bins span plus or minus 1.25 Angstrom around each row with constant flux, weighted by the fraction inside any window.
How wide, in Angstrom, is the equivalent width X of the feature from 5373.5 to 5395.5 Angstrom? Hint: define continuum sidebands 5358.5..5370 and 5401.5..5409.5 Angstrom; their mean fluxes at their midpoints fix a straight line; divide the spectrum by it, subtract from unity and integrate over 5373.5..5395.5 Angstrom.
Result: 2.2 Angstrom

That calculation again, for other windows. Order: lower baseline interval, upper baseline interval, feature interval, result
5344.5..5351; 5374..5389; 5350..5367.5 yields -1.4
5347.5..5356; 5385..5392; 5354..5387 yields 0.6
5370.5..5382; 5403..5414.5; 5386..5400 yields -0.4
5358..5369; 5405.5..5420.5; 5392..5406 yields 0.4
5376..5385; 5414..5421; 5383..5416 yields -1.1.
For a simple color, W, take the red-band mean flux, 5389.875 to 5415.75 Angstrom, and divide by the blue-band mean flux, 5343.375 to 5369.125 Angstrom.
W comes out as 0.93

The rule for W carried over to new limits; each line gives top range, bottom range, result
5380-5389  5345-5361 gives 0.89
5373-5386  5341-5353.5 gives 0.90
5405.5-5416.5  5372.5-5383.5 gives 1.06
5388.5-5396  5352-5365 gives 0.94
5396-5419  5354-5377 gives 0.93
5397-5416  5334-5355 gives 1.00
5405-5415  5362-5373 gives 0.91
